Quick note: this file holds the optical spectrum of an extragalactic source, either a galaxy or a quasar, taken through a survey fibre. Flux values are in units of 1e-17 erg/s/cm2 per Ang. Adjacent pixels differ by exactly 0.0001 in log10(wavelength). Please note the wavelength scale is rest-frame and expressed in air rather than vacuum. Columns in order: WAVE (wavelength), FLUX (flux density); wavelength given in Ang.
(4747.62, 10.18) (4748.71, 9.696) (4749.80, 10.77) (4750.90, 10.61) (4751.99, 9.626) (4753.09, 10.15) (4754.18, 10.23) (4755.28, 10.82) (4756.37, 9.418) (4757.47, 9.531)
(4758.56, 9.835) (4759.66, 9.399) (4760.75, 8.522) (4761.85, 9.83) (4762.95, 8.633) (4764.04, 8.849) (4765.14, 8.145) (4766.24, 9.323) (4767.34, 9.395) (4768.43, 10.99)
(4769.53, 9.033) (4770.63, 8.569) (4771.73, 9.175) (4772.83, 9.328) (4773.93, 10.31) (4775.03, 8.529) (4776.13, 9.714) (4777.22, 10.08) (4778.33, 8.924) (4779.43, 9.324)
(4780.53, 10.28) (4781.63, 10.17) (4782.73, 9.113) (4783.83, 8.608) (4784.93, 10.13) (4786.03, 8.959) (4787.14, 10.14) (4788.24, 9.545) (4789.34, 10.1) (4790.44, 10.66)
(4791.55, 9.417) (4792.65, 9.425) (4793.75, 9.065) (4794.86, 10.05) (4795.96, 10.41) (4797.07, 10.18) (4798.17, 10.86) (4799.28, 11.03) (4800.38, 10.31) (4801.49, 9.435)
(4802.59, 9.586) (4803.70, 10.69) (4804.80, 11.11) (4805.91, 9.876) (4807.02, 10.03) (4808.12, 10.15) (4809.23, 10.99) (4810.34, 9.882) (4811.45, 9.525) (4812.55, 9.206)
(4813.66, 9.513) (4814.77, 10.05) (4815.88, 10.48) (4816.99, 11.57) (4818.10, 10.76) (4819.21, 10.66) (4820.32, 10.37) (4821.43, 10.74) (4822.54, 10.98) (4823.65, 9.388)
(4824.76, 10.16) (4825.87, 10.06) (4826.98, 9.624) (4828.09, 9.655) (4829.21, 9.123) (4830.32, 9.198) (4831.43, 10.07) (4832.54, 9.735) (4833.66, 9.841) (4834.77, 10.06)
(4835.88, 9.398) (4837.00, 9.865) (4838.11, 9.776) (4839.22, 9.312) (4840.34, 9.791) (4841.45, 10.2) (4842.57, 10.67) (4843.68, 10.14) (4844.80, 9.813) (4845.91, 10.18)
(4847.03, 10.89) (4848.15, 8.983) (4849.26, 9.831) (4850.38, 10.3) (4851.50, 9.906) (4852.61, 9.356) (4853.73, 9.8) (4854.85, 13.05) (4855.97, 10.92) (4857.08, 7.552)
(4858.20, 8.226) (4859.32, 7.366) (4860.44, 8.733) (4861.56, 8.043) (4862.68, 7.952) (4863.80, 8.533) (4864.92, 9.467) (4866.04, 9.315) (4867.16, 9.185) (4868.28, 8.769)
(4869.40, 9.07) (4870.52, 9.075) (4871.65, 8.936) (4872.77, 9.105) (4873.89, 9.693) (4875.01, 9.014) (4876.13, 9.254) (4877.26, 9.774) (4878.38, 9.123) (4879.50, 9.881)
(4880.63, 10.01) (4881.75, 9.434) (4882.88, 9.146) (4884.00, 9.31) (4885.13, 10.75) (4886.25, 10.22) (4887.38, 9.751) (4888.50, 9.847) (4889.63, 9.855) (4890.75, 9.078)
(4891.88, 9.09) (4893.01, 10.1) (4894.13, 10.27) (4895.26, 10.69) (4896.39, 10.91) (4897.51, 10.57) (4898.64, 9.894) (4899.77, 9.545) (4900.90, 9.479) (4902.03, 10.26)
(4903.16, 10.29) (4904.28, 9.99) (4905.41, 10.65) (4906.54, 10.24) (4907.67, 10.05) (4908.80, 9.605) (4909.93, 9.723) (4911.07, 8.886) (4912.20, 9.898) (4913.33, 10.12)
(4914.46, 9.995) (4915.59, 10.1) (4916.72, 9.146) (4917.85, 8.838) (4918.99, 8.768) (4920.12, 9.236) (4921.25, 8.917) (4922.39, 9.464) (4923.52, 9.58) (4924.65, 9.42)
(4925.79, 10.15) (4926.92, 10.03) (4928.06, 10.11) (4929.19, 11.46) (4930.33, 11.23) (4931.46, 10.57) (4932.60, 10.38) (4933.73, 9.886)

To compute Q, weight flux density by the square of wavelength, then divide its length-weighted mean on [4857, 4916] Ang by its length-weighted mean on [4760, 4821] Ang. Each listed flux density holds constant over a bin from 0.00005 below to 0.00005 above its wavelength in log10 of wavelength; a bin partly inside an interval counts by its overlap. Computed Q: 1.01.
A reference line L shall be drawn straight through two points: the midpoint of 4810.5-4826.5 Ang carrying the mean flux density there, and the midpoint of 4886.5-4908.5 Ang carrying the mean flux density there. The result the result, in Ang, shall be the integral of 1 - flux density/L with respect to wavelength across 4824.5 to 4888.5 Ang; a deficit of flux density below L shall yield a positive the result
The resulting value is 3.7 Ang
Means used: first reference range 10.2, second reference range 10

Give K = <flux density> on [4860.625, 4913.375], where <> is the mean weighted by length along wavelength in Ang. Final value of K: 9.6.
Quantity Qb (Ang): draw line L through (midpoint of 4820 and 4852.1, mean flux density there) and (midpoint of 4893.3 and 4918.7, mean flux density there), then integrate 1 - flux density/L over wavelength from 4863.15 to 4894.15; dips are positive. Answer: 1.5 Ang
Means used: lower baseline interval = 9.93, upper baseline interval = 9.95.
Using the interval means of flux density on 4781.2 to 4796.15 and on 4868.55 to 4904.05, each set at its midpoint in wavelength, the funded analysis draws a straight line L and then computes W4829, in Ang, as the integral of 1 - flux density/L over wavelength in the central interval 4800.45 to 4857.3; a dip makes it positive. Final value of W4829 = -2.13 Ang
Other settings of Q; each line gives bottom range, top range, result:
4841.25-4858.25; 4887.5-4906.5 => 1.02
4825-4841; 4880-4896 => 1.04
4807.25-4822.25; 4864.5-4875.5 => 0.91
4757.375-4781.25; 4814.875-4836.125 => 1.11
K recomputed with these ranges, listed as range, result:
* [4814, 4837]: 10.1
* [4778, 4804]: 9.85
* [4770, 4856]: 9.96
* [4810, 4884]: 9.65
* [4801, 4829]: 10.2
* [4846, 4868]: 9.35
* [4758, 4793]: 9.45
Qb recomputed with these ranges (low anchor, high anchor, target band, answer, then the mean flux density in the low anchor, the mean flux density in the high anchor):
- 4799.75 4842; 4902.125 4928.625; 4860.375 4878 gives 1.5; 10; 9.72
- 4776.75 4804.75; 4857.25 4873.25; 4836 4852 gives -1.7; 9.88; 8.66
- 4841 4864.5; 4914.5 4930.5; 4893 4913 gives -0.8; 9.54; 9.72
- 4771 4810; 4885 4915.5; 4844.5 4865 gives 1.1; 9.87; 9.98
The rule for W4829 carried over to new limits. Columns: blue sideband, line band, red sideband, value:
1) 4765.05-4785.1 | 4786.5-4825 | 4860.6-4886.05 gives -3.3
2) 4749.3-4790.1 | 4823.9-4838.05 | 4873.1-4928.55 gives -0.1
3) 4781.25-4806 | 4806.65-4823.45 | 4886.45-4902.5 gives -0.6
